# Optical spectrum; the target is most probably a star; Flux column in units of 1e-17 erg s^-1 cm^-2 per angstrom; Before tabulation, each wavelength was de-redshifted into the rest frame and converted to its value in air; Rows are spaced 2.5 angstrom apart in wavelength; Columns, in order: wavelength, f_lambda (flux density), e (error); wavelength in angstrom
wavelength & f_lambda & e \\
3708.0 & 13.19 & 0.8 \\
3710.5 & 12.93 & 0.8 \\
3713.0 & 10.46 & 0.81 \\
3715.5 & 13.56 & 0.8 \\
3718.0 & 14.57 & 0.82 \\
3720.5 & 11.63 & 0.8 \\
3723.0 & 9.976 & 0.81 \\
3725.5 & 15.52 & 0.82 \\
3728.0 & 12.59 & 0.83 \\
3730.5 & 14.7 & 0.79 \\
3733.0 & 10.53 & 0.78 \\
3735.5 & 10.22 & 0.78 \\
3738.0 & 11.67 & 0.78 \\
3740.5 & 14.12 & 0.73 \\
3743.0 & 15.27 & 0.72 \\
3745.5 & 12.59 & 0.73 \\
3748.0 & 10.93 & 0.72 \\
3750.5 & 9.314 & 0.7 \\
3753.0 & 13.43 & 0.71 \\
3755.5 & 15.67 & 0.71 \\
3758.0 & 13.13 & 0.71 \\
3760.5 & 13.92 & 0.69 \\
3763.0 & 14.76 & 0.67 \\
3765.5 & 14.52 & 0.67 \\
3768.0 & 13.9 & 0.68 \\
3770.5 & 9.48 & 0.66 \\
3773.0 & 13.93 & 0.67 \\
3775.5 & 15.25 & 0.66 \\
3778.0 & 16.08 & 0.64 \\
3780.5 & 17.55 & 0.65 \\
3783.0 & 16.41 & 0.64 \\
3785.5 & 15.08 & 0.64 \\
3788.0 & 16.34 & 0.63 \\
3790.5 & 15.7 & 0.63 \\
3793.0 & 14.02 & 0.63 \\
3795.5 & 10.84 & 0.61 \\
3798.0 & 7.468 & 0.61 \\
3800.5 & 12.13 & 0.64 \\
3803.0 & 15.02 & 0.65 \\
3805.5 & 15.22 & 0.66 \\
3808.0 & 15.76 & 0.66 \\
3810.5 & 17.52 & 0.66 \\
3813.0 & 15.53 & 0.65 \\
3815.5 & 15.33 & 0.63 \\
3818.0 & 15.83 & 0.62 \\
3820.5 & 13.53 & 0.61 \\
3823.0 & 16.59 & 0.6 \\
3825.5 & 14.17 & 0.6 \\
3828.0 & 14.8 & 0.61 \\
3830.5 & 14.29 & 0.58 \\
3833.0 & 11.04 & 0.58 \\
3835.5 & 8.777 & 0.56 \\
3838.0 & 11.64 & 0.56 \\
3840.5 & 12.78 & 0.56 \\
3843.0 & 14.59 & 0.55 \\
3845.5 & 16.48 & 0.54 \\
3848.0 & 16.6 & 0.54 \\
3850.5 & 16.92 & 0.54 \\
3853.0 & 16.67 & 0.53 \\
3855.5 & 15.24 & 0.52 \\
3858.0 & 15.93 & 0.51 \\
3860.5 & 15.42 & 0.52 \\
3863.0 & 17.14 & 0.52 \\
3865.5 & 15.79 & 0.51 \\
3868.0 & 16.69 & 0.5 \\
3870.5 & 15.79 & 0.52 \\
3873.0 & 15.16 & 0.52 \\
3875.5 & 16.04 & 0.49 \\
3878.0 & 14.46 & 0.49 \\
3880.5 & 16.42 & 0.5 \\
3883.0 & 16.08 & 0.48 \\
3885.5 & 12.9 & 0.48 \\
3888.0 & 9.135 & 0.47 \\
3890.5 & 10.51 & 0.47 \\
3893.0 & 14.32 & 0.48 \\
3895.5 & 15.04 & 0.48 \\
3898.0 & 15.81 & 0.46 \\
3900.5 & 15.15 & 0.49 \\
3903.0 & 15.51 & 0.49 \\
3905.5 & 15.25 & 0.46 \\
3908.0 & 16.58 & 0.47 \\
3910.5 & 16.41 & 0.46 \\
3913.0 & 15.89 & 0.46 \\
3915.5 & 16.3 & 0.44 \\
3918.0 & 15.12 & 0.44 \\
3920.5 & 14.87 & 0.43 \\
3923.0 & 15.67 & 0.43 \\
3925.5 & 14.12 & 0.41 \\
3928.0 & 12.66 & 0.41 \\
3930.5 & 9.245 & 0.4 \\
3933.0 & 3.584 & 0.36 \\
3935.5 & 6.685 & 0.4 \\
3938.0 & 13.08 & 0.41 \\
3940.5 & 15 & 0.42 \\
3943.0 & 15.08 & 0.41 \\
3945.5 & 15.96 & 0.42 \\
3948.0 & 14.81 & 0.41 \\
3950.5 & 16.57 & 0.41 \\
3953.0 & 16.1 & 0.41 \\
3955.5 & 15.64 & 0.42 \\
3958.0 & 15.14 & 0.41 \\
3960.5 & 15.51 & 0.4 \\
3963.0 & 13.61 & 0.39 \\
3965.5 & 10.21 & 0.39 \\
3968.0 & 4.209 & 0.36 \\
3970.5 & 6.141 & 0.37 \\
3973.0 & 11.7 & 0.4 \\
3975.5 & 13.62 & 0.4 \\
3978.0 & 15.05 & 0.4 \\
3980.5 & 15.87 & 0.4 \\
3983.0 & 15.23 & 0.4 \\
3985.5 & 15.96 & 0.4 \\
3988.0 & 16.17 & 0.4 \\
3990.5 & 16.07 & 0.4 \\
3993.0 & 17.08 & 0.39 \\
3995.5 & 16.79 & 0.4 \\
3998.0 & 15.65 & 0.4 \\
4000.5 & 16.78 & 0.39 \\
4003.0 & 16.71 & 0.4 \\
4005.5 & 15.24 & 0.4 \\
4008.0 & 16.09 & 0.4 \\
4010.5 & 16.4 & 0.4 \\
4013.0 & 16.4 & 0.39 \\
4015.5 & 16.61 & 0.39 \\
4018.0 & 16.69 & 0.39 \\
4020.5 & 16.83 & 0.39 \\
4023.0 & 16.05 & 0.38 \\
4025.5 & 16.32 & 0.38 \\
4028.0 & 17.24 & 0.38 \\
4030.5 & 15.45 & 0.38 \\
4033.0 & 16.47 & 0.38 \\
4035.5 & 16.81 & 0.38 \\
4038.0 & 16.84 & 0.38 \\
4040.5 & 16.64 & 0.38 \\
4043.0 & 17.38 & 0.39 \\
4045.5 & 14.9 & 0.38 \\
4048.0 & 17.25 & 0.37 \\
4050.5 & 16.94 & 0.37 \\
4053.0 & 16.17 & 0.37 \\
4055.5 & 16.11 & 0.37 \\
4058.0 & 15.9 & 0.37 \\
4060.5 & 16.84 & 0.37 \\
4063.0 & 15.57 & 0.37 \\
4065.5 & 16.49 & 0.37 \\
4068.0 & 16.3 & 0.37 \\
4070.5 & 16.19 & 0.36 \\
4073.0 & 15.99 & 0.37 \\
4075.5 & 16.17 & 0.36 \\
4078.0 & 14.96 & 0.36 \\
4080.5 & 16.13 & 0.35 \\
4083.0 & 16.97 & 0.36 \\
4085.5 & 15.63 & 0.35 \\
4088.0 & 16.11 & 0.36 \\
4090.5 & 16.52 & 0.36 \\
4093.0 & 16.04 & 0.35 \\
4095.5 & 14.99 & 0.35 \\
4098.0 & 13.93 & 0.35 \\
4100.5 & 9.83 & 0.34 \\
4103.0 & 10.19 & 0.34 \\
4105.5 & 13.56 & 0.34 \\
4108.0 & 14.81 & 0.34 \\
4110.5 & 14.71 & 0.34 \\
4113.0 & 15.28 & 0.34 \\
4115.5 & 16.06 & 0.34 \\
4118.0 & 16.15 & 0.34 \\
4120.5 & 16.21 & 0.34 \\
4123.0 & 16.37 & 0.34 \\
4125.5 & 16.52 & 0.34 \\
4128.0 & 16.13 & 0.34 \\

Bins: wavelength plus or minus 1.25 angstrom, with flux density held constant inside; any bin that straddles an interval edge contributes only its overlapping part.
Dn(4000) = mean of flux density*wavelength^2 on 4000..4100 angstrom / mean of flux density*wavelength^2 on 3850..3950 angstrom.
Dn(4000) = 1.2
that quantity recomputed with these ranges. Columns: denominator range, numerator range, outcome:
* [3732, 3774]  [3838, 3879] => 1.29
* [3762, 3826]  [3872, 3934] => 1.03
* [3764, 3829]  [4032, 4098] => 1.28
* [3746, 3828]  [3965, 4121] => 1.23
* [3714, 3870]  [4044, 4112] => 1.26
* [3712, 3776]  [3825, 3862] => 1.18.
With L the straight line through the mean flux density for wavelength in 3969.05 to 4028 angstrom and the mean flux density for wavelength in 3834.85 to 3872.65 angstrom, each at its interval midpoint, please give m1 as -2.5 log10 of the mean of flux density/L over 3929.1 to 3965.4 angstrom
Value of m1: 0.17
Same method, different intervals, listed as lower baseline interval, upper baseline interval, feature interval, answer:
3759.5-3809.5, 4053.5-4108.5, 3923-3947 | 0.227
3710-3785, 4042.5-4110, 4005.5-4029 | -0.095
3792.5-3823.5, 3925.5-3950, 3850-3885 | -0.202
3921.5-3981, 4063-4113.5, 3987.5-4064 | -0.175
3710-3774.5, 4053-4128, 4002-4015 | -0.096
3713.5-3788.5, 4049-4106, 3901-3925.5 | -0.086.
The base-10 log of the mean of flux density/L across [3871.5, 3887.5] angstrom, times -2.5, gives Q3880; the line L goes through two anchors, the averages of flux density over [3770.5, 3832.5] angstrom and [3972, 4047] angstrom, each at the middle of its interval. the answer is 0.018 mag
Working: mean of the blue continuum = 14.6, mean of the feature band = 14.9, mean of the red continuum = 16.1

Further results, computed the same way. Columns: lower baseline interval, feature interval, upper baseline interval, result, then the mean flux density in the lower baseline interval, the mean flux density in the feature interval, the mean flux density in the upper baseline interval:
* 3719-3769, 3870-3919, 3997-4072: -0.01 mag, 12.9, 14.9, 16.4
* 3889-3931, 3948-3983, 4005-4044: 0.18 mag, 14.7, 13.2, 16.5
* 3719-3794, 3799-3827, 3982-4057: -0.06 mag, 13.6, 15.1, 16.4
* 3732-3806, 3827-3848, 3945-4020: 0.05 mag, 13.5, 13.2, 14.8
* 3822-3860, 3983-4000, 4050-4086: -0.04 mag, 14.4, 16.2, 16.2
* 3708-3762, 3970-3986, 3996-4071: 0.16 mag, 12.7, 13.6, 16.4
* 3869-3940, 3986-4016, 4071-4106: -0.14 mag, 13.9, 16.3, 14.8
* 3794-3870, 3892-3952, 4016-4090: 0.08 mag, 14.5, 14.1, 16.3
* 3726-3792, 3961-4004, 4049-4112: 0.07 mag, 13.8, 13.9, 15.3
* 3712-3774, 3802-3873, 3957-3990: -0.17 mag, 12.8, 15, 13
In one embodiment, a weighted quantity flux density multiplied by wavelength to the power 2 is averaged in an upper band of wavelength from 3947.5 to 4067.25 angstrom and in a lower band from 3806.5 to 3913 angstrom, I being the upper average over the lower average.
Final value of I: 1.12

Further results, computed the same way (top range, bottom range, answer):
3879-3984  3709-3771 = 1.17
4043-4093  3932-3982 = 1.34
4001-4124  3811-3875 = 1.18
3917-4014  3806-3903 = 1.00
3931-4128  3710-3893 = 1.21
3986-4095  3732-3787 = 1.39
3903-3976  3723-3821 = 1.05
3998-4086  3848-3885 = 1.12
